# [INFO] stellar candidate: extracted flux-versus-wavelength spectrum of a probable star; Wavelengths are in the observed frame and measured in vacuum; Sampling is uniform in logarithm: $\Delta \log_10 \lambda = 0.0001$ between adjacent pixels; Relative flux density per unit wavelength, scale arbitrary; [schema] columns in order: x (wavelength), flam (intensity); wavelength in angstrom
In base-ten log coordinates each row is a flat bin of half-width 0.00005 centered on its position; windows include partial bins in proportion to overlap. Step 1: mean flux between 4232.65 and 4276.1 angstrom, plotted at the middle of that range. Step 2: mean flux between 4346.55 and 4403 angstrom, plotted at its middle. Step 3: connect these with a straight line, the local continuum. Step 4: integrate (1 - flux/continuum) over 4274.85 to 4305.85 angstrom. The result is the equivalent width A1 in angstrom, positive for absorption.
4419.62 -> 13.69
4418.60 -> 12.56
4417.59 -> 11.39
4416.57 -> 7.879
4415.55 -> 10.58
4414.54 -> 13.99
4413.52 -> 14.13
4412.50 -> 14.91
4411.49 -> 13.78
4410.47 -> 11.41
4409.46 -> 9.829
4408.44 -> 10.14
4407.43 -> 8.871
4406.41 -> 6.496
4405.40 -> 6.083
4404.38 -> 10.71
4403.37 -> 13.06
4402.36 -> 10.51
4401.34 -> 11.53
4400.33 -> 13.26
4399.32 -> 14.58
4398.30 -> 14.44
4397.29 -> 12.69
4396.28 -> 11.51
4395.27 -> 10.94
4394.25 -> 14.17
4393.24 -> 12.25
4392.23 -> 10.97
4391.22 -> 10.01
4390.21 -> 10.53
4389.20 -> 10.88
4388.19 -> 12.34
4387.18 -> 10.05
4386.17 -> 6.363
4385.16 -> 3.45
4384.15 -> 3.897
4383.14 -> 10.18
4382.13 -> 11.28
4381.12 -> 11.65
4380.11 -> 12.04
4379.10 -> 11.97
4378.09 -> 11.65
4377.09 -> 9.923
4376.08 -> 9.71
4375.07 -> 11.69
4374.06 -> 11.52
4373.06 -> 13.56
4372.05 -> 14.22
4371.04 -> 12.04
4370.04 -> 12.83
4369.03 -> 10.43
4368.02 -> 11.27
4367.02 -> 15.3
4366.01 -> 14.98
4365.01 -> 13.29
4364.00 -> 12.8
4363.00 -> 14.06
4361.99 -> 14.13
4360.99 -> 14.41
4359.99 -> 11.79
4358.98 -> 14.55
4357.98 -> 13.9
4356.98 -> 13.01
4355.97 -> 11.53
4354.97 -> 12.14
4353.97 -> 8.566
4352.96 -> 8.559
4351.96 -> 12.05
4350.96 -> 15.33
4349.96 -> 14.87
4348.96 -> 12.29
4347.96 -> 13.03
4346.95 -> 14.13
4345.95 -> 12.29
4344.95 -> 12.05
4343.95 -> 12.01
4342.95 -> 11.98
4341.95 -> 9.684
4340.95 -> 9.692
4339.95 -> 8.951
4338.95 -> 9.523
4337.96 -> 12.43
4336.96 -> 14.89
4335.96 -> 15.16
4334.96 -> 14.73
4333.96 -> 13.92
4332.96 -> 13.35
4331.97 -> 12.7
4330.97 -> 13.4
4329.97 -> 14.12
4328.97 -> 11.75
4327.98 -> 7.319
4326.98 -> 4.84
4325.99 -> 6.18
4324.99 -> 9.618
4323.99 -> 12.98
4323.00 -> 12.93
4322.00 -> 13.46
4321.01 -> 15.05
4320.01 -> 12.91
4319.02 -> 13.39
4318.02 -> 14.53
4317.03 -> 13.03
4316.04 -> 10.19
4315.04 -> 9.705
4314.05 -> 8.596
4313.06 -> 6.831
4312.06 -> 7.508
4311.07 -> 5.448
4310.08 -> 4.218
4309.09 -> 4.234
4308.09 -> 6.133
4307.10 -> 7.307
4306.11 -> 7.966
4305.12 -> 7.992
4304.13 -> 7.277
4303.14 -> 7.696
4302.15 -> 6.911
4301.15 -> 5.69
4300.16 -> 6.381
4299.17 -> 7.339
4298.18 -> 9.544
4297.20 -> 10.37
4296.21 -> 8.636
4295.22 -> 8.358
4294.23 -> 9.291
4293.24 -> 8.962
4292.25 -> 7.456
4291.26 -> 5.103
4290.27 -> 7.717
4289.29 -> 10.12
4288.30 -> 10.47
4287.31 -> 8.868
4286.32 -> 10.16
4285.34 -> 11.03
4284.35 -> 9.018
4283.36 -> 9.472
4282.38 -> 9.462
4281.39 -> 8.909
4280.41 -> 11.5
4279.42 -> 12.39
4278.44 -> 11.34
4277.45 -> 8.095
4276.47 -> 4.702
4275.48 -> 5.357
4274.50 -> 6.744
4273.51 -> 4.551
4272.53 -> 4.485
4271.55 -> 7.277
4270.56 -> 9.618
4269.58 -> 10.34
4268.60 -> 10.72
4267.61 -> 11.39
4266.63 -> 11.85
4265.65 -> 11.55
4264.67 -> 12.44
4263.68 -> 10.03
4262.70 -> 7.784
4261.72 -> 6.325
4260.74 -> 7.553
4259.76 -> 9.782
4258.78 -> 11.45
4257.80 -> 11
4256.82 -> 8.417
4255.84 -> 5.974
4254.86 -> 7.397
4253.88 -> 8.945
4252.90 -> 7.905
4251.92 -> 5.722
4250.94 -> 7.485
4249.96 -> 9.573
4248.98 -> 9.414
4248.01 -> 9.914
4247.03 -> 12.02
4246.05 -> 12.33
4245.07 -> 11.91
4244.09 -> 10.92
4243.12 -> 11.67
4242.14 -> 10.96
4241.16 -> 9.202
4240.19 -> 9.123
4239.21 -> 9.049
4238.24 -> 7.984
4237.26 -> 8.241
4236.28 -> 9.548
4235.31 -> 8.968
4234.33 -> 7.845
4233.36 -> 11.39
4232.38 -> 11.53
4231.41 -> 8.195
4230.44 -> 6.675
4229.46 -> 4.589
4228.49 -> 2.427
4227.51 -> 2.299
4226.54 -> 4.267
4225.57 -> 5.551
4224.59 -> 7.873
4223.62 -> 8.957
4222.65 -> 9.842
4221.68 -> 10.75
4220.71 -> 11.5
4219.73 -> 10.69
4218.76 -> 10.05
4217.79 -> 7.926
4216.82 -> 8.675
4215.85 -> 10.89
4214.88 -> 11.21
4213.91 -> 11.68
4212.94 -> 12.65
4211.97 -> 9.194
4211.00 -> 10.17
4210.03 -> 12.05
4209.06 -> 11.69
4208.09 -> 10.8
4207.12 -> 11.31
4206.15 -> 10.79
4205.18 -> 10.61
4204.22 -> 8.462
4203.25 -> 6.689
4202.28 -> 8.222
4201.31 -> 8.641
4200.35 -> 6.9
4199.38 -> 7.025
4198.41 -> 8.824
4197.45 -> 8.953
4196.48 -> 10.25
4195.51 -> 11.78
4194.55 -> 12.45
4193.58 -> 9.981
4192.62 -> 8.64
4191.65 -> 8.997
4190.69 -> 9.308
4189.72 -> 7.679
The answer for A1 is 4.3 angstrom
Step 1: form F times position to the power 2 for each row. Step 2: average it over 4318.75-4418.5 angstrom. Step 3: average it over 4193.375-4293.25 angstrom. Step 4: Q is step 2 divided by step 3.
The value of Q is 1.36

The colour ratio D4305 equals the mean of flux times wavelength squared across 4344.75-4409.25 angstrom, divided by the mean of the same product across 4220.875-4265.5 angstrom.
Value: 1.41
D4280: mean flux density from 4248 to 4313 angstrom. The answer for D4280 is 8.37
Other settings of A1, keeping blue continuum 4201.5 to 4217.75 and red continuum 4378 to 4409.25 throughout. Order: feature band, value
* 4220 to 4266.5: 6.5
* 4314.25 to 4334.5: -2.5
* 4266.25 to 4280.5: 2.4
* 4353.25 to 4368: -3.6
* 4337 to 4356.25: -2.3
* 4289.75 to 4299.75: 2.0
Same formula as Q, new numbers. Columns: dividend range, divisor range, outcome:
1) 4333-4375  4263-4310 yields 1.53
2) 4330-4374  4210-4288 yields 1.47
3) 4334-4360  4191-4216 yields 1.32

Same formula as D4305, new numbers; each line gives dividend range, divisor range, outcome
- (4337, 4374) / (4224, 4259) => 1.54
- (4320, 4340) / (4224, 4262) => 1.46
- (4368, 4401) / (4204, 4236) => 1.32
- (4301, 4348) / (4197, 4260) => 1.20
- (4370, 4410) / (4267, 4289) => 1.28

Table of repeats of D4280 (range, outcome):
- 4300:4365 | 11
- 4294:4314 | 7.26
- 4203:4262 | 9.17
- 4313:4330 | 11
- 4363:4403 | 11.5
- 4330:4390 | 11.9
